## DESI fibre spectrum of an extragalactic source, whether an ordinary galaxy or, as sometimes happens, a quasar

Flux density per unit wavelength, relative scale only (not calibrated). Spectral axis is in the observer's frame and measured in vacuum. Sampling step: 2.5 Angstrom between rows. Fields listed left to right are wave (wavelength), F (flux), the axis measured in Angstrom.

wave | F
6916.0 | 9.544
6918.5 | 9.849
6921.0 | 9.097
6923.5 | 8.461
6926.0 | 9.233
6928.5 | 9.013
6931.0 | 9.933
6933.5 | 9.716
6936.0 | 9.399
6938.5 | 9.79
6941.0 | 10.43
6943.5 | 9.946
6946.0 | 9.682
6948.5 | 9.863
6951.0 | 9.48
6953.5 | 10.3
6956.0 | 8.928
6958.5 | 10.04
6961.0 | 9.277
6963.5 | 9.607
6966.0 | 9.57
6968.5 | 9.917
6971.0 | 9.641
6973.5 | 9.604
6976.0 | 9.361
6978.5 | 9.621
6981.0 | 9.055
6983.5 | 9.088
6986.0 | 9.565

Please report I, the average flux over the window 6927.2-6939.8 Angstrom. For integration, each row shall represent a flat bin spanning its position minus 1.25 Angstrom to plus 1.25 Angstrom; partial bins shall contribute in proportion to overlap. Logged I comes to 9.57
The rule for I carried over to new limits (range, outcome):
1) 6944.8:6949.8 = 9.77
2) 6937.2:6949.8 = 9.94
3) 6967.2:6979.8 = 9.63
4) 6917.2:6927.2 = 9.16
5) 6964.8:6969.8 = 9.74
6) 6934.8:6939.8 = 9.6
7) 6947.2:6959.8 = 9.72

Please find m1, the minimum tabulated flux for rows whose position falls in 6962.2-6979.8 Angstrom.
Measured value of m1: 9.361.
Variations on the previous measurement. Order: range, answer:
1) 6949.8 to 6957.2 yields 8.928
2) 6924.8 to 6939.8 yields 9.013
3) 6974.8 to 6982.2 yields 9.055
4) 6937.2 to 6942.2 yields 9.79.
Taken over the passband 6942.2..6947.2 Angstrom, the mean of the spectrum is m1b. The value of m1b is 9.82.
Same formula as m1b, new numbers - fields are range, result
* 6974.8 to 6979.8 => 9.49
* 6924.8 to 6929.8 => 9.13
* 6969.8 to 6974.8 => 9.62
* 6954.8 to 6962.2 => 9.42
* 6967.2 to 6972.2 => 9.78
